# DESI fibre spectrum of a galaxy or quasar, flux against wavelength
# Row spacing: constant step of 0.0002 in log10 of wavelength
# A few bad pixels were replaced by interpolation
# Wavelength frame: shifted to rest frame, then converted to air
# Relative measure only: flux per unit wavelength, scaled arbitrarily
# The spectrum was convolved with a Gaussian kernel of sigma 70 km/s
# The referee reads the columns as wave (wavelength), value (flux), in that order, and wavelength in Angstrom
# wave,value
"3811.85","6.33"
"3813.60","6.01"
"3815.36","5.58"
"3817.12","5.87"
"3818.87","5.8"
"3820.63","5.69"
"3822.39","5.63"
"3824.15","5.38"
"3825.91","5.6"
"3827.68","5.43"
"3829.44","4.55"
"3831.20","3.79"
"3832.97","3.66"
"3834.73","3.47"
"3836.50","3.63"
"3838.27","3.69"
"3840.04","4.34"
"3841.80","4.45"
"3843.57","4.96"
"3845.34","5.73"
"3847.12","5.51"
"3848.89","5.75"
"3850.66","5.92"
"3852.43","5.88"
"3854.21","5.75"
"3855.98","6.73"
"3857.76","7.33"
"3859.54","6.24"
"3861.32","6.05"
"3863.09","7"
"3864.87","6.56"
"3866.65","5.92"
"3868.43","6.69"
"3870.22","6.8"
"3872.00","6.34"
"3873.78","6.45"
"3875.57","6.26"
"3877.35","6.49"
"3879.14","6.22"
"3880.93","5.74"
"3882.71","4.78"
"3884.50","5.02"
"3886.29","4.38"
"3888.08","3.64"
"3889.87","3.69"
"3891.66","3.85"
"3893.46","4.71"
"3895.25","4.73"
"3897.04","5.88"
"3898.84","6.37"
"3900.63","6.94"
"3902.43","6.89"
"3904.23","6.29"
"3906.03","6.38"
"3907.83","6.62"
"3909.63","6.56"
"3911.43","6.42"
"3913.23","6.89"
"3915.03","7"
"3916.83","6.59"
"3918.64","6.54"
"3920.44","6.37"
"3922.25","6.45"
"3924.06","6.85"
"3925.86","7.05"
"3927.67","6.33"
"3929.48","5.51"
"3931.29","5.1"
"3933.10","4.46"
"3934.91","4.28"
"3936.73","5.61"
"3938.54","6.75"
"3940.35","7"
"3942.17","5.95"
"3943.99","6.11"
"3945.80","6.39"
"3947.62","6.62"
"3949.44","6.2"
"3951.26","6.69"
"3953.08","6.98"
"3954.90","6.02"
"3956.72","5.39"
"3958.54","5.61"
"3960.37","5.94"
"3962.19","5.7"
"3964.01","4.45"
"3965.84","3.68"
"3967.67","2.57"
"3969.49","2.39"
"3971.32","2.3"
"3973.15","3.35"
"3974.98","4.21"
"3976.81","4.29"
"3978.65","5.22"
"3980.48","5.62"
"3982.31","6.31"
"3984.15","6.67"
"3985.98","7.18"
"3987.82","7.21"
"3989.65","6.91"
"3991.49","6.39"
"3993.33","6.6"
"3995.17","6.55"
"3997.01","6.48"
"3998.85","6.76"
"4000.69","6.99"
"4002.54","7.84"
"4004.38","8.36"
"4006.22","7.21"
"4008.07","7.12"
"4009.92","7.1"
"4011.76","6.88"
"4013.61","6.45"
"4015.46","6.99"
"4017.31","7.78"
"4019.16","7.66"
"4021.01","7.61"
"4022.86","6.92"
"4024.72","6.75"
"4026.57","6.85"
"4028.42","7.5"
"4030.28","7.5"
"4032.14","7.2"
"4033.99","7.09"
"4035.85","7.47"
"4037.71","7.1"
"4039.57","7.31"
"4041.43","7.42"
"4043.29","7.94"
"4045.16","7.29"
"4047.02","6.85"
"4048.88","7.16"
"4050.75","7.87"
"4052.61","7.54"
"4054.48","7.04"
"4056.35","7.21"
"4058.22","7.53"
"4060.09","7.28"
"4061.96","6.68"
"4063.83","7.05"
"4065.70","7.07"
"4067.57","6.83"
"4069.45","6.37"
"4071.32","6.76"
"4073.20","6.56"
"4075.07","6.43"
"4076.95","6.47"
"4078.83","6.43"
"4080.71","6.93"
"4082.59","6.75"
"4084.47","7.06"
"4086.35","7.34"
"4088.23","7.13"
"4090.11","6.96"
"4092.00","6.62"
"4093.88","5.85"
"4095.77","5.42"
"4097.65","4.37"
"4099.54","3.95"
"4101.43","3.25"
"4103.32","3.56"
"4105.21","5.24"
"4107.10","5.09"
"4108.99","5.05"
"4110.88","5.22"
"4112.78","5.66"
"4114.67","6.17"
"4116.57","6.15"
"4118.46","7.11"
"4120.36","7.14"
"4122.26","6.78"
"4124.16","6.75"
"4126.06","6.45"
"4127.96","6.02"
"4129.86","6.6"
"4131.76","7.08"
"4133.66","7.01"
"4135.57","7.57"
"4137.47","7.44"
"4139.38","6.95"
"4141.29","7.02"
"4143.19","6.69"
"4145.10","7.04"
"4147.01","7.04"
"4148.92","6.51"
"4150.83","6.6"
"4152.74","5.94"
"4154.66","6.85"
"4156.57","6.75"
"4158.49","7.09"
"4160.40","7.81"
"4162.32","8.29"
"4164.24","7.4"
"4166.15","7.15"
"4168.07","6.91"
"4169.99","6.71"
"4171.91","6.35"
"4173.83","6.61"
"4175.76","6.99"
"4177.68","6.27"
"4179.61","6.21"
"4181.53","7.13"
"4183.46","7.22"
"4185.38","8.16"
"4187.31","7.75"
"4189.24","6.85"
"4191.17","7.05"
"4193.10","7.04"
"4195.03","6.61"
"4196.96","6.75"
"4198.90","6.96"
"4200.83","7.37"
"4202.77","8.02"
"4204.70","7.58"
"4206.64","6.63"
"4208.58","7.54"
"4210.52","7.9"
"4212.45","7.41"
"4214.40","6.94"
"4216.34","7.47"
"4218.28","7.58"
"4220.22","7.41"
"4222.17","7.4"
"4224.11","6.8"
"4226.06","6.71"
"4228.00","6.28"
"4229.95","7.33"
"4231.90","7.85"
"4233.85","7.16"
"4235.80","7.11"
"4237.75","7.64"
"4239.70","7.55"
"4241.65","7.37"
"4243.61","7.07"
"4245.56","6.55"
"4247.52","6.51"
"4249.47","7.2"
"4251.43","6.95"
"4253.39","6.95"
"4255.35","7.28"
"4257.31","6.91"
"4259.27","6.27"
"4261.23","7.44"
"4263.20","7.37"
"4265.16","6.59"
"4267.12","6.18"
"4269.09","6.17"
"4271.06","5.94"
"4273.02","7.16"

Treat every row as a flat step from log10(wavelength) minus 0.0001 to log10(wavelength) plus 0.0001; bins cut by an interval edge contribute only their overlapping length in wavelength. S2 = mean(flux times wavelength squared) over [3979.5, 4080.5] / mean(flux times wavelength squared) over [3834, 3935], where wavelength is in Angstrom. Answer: 1.3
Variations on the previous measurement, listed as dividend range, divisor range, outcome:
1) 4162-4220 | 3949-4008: 1.37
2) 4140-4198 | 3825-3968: 1.40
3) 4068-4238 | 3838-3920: 1.31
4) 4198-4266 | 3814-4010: 1.45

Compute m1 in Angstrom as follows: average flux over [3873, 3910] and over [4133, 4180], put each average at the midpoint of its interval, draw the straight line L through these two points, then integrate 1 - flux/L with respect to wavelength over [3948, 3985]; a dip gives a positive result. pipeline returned 6.0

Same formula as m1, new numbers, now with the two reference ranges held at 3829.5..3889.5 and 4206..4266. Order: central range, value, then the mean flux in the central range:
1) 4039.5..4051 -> -2.0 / 7.38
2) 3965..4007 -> 2.3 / 5.7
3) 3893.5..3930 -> -4.5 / 6.4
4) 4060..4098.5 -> -0.8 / 6.58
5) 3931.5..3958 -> -0.7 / 6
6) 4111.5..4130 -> 0.5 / 6.45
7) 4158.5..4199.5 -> -1.0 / 7.06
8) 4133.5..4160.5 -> -0.7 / 6.92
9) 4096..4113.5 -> 5.2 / 4.62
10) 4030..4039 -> -1.5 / 7.26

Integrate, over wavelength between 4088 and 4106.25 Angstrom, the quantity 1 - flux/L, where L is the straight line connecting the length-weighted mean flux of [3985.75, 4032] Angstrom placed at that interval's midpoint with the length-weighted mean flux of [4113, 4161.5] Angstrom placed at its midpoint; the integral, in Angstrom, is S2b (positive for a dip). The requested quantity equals 4.61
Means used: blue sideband 7.1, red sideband 6.81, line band 5.16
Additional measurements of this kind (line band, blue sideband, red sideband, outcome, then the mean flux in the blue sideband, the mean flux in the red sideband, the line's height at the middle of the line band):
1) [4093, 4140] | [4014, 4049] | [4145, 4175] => 7.6 Angstrom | 7.27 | 6.94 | 7.05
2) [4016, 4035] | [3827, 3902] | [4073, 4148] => -4.2 Angstrom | 5.42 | 6.26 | 5.97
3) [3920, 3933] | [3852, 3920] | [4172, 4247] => 0.1 Angstrom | 6.02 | 7.15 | 6.16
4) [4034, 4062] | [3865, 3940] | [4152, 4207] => -3.5 Angstrom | 5.91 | 7.06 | 6.52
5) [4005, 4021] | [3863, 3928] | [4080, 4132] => -3.2 Angstrom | 6.03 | 5.97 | 6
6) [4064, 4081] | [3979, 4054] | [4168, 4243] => 1.1 Angstrom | 7.1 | 7.15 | 7.11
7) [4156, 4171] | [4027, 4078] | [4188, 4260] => -0.3 Angstrom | 7.12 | 7.14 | 7.13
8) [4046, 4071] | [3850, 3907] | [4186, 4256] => -2.1 Angstrom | 5.87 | 7.19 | 6.56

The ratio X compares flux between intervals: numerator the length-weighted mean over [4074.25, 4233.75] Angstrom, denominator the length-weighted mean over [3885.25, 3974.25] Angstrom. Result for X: 1.2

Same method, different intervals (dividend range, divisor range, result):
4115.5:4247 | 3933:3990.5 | 1.29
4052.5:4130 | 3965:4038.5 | 0.99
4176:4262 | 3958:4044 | 1.13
